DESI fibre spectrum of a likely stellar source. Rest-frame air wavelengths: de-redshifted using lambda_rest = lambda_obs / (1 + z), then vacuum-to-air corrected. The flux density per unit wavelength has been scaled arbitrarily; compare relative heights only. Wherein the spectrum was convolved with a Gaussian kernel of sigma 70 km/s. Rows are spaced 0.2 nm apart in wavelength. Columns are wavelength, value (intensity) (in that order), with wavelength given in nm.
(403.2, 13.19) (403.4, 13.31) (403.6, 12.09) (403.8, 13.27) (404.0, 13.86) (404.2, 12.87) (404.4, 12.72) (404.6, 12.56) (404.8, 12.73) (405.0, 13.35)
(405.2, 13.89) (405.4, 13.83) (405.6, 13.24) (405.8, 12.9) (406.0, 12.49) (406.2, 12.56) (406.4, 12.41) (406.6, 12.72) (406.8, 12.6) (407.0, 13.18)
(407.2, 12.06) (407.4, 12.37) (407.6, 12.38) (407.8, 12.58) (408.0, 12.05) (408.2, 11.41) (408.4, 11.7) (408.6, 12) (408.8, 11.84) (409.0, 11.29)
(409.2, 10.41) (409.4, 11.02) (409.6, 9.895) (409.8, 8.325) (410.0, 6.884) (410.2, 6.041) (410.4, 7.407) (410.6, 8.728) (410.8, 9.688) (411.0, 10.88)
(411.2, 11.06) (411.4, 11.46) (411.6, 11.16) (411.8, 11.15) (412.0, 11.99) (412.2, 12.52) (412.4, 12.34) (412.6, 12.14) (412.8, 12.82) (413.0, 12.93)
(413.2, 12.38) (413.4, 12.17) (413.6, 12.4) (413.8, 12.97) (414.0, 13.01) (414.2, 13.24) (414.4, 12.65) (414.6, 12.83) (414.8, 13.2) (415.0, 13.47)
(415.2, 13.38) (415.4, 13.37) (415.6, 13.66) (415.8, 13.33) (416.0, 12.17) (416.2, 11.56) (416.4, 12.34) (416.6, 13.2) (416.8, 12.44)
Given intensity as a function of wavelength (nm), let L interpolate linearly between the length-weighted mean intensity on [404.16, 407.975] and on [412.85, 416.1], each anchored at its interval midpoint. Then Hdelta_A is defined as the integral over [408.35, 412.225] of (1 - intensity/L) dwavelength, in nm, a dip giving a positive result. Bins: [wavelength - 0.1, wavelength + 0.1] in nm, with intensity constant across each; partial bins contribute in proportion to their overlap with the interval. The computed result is 0.80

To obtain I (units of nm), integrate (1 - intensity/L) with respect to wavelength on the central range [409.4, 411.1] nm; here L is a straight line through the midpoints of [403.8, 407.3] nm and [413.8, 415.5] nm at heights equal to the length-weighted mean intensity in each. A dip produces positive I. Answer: 0.58 nm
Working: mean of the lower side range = 12.9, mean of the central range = 8.63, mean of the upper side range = 13.1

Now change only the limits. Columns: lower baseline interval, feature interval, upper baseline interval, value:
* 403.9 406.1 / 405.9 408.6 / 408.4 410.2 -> -0.19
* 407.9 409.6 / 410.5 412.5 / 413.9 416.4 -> 0.16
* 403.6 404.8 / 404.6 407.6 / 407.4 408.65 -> -0.08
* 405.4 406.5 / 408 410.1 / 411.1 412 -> 0.25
